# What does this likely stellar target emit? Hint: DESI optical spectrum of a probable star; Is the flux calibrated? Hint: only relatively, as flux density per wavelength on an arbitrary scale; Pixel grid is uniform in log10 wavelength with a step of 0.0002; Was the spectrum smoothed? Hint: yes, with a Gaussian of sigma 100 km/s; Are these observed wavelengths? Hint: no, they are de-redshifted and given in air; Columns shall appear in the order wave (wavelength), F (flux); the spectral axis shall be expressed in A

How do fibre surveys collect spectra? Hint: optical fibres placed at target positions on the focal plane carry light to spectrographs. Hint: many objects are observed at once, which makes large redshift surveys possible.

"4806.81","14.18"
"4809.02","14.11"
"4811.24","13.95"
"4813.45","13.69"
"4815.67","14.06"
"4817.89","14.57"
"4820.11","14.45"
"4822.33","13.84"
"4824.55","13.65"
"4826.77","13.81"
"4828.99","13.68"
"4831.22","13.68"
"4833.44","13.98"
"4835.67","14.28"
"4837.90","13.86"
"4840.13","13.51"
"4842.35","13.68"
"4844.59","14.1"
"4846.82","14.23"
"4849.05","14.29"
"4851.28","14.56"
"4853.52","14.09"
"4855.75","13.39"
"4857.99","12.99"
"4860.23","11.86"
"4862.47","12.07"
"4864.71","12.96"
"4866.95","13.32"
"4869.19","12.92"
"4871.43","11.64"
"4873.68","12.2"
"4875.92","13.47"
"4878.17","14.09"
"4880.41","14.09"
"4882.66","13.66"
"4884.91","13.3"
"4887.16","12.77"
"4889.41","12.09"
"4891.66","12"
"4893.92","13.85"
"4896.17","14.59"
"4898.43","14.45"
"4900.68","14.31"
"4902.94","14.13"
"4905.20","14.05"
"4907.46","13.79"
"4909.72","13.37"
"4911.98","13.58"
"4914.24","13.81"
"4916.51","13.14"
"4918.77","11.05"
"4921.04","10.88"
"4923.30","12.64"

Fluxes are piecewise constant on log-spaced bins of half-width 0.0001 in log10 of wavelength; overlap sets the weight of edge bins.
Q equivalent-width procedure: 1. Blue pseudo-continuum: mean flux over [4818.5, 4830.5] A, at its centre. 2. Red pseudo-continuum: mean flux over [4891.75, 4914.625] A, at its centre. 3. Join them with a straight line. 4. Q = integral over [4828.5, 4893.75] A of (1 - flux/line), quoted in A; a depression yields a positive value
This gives 2.7 A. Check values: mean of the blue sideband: 13.9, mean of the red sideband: 13.9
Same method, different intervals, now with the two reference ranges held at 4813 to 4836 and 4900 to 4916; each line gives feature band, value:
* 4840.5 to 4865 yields 0.7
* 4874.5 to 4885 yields 0.1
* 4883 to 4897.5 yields 0.7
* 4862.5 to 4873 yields 1.0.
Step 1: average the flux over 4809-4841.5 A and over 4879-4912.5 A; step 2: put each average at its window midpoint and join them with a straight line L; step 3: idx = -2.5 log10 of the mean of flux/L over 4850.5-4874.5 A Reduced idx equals 0.07 mag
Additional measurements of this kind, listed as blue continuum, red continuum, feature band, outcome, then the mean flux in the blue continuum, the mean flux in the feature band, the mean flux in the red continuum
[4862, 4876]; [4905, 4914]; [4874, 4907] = -0.034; 12.6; 13.6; 13.7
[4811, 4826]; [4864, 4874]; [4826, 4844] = -0.019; 14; 13.8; 12.6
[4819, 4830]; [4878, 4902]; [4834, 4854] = -0.021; 13.9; 14.1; 13.5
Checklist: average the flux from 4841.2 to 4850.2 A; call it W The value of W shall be 14.1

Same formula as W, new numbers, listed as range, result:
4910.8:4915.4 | 13.7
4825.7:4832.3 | 13.7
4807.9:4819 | 14.1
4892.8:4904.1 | 14.3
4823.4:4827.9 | 13.8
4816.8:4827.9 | 14.1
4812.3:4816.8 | 13.9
